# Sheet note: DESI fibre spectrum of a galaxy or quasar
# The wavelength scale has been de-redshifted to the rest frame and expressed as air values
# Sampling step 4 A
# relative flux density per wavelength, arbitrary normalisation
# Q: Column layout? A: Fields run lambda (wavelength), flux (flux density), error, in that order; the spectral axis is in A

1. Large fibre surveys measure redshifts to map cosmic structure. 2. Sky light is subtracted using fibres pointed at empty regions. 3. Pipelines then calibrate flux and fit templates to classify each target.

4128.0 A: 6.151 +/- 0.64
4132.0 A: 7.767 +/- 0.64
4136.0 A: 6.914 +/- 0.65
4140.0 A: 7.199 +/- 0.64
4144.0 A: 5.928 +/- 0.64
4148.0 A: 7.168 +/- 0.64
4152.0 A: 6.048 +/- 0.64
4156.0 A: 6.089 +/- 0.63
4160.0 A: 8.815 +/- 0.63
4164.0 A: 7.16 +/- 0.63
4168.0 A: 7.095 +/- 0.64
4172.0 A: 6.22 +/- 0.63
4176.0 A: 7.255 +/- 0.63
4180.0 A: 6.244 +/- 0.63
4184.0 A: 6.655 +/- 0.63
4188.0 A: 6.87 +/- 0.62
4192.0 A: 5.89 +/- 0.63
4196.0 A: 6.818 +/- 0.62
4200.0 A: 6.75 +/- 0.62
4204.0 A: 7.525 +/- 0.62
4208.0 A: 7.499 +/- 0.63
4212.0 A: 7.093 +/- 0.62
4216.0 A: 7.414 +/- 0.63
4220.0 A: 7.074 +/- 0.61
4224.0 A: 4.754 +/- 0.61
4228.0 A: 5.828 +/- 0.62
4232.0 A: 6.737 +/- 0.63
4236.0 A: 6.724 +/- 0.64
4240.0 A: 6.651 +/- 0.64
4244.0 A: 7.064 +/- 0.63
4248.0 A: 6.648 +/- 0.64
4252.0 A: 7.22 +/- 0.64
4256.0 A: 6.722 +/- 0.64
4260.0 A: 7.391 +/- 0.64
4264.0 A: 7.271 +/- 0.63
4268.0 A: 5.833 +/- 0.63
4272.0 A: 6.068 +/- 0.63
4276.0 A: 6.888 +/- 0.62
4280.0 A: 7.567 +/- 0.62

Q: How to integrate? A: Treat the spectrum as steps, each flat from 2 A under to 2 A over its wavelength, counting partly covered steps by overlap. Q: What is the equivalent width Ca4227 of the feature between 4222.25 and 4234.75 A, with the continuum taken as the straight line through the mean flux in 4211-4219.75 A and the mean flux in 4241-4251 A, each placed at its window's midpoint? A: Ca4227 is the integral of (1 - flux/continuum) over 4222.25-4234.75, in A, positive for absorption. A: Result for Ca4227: 2.2 A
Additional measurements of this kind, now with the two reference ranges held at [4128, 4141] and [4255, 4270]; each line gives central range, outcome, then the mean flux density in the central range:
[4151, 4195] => 1.6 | 6.78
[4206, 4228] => 0.8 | 6.68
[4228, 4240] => 0.5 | 6.57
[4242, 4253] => -0.2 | 6.96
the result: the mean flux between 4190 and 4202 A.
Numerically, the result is 6.49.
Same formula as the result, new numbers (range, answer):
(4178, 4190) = 6.59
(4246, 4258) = 6.86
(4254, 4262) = 7.06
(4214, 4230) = 6.27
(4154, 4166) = 7.35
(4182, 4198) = 6.56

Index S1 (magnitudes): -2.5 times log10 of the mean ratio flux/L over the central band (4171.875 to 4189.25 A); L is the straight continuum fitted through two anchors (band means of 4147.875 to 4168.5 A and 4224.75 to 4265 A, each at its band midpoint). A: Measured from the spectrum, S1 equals 0.05 mag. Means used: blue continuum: 7.05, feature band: 6.69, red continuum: 6.75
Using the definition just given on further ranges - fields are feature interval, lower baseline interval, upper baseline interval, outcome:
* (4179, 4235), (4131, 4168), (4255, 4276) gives 0.028 mag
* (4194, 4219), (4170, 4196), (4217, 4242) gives -0.118 mag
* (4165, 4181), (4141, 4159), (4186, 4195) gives -0.050 mag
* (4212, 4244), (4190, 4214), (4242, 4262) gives 0.070 mag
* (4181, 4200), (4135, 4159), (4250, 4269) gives 0.032 mag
